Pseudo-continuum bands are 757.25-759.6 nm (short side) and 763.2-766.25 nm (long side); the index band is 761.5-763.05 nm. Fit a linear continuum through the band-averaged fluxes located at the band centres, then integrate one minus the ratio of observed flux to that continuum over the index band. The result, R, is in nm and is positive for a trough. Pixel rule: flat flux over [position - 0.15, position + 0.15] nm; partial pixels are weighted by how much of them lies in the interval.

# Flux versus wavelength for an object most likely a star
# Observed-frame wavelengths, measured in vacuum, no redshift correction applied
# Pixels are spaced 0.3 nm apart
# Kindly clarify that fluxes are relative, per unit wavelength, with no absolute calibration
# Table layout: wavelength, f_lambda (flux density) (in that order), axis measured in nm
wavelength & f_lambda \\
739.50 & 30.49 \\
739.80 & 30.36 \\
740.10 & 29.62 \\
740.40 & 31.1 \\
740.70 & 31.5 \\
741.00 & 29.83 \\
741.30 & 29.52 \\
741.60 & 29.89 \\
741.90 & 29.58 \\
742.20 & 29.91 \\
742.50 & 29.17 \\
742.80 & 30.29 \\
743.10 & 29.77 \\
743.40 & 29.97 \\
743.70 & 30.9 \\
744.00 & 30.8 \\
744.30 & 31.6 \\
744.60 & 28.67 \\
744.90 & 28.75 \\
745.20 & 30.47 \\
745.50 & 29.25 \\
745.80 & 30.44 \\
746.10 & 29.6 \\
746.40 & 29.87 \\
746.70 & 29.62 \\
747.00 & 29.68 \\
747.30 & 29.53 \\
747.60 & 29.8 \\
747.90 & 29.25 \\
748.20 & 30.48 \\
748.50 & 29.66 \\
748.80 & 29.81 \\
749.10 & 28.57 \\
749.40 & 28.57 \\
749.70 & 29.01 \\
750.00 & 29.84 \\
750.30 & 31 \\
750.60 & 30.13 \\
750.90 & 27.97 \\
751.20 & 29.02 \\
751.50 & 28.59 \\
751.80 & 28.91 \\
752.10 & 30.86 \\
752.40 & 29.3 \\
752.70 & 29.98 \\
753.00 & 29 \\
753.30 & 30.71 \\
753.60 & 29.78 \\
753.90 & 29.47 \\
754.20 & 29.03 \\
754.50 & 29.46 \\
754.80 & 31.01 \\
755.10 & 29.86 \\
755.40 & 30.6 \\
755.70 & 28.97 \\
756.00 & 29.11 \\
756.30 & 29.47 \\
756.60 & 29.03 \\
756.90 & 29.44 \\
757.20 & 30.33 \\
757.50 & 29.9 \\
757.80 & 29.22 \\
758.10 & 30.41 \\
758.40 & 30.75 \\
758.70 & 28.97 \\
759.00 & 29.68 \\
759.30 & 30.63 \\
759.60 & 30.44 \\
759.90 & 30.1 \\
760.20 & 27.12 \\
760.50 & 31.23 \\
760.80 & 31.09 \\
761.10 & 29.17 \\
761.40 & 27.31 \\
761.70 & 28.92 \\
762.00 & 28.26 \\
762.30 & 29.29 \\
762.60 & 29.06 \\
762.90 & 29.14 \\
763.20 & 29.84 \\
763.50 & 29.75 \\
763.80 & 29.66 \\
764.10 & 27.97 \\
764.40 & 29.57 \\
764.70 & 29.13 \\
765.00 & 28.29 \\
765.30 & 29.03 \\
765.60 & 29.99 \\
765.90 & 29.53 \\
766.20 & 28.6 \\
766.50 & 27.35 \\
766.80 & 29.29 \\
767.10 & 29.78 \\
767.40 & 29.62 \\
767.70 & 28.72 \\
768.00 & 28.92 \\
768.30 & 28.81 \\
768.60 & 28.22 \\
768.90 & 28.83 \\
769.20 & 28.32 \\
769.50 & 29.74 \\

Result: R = 0.033 nm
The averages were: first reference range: 30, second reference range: 29.2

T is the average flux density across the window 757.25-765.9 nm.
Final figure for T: 29.4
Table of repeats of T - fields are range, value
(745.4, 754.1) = 29.6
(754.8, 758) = 29.7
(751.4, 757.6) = 29.7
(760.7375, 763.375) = 29.1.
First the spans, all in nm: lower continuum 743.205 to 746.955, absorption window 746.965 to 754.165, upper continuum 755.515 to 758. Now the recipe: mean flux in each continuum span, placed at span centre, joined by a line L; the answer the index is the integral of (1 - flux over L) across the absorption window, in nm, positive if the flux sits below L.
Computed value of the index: 0.05 nm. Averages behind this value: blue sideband 30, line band 29.5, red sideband 29.5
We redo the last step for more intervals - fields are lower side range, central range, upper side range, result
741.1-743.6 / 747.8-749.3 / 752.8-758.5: 0.012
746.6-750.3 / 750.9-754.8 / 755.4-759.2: 0.012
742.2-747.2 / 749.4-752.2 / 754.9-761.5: 0.039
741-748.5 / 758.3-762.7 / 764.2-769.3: -0.039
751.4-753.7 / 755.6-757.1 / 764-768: 0.011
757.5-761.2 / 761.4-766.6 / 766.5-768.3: 0.077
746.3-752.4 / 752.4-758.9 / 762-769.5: -0.091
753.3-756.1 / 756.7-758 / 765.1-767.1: -0.006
